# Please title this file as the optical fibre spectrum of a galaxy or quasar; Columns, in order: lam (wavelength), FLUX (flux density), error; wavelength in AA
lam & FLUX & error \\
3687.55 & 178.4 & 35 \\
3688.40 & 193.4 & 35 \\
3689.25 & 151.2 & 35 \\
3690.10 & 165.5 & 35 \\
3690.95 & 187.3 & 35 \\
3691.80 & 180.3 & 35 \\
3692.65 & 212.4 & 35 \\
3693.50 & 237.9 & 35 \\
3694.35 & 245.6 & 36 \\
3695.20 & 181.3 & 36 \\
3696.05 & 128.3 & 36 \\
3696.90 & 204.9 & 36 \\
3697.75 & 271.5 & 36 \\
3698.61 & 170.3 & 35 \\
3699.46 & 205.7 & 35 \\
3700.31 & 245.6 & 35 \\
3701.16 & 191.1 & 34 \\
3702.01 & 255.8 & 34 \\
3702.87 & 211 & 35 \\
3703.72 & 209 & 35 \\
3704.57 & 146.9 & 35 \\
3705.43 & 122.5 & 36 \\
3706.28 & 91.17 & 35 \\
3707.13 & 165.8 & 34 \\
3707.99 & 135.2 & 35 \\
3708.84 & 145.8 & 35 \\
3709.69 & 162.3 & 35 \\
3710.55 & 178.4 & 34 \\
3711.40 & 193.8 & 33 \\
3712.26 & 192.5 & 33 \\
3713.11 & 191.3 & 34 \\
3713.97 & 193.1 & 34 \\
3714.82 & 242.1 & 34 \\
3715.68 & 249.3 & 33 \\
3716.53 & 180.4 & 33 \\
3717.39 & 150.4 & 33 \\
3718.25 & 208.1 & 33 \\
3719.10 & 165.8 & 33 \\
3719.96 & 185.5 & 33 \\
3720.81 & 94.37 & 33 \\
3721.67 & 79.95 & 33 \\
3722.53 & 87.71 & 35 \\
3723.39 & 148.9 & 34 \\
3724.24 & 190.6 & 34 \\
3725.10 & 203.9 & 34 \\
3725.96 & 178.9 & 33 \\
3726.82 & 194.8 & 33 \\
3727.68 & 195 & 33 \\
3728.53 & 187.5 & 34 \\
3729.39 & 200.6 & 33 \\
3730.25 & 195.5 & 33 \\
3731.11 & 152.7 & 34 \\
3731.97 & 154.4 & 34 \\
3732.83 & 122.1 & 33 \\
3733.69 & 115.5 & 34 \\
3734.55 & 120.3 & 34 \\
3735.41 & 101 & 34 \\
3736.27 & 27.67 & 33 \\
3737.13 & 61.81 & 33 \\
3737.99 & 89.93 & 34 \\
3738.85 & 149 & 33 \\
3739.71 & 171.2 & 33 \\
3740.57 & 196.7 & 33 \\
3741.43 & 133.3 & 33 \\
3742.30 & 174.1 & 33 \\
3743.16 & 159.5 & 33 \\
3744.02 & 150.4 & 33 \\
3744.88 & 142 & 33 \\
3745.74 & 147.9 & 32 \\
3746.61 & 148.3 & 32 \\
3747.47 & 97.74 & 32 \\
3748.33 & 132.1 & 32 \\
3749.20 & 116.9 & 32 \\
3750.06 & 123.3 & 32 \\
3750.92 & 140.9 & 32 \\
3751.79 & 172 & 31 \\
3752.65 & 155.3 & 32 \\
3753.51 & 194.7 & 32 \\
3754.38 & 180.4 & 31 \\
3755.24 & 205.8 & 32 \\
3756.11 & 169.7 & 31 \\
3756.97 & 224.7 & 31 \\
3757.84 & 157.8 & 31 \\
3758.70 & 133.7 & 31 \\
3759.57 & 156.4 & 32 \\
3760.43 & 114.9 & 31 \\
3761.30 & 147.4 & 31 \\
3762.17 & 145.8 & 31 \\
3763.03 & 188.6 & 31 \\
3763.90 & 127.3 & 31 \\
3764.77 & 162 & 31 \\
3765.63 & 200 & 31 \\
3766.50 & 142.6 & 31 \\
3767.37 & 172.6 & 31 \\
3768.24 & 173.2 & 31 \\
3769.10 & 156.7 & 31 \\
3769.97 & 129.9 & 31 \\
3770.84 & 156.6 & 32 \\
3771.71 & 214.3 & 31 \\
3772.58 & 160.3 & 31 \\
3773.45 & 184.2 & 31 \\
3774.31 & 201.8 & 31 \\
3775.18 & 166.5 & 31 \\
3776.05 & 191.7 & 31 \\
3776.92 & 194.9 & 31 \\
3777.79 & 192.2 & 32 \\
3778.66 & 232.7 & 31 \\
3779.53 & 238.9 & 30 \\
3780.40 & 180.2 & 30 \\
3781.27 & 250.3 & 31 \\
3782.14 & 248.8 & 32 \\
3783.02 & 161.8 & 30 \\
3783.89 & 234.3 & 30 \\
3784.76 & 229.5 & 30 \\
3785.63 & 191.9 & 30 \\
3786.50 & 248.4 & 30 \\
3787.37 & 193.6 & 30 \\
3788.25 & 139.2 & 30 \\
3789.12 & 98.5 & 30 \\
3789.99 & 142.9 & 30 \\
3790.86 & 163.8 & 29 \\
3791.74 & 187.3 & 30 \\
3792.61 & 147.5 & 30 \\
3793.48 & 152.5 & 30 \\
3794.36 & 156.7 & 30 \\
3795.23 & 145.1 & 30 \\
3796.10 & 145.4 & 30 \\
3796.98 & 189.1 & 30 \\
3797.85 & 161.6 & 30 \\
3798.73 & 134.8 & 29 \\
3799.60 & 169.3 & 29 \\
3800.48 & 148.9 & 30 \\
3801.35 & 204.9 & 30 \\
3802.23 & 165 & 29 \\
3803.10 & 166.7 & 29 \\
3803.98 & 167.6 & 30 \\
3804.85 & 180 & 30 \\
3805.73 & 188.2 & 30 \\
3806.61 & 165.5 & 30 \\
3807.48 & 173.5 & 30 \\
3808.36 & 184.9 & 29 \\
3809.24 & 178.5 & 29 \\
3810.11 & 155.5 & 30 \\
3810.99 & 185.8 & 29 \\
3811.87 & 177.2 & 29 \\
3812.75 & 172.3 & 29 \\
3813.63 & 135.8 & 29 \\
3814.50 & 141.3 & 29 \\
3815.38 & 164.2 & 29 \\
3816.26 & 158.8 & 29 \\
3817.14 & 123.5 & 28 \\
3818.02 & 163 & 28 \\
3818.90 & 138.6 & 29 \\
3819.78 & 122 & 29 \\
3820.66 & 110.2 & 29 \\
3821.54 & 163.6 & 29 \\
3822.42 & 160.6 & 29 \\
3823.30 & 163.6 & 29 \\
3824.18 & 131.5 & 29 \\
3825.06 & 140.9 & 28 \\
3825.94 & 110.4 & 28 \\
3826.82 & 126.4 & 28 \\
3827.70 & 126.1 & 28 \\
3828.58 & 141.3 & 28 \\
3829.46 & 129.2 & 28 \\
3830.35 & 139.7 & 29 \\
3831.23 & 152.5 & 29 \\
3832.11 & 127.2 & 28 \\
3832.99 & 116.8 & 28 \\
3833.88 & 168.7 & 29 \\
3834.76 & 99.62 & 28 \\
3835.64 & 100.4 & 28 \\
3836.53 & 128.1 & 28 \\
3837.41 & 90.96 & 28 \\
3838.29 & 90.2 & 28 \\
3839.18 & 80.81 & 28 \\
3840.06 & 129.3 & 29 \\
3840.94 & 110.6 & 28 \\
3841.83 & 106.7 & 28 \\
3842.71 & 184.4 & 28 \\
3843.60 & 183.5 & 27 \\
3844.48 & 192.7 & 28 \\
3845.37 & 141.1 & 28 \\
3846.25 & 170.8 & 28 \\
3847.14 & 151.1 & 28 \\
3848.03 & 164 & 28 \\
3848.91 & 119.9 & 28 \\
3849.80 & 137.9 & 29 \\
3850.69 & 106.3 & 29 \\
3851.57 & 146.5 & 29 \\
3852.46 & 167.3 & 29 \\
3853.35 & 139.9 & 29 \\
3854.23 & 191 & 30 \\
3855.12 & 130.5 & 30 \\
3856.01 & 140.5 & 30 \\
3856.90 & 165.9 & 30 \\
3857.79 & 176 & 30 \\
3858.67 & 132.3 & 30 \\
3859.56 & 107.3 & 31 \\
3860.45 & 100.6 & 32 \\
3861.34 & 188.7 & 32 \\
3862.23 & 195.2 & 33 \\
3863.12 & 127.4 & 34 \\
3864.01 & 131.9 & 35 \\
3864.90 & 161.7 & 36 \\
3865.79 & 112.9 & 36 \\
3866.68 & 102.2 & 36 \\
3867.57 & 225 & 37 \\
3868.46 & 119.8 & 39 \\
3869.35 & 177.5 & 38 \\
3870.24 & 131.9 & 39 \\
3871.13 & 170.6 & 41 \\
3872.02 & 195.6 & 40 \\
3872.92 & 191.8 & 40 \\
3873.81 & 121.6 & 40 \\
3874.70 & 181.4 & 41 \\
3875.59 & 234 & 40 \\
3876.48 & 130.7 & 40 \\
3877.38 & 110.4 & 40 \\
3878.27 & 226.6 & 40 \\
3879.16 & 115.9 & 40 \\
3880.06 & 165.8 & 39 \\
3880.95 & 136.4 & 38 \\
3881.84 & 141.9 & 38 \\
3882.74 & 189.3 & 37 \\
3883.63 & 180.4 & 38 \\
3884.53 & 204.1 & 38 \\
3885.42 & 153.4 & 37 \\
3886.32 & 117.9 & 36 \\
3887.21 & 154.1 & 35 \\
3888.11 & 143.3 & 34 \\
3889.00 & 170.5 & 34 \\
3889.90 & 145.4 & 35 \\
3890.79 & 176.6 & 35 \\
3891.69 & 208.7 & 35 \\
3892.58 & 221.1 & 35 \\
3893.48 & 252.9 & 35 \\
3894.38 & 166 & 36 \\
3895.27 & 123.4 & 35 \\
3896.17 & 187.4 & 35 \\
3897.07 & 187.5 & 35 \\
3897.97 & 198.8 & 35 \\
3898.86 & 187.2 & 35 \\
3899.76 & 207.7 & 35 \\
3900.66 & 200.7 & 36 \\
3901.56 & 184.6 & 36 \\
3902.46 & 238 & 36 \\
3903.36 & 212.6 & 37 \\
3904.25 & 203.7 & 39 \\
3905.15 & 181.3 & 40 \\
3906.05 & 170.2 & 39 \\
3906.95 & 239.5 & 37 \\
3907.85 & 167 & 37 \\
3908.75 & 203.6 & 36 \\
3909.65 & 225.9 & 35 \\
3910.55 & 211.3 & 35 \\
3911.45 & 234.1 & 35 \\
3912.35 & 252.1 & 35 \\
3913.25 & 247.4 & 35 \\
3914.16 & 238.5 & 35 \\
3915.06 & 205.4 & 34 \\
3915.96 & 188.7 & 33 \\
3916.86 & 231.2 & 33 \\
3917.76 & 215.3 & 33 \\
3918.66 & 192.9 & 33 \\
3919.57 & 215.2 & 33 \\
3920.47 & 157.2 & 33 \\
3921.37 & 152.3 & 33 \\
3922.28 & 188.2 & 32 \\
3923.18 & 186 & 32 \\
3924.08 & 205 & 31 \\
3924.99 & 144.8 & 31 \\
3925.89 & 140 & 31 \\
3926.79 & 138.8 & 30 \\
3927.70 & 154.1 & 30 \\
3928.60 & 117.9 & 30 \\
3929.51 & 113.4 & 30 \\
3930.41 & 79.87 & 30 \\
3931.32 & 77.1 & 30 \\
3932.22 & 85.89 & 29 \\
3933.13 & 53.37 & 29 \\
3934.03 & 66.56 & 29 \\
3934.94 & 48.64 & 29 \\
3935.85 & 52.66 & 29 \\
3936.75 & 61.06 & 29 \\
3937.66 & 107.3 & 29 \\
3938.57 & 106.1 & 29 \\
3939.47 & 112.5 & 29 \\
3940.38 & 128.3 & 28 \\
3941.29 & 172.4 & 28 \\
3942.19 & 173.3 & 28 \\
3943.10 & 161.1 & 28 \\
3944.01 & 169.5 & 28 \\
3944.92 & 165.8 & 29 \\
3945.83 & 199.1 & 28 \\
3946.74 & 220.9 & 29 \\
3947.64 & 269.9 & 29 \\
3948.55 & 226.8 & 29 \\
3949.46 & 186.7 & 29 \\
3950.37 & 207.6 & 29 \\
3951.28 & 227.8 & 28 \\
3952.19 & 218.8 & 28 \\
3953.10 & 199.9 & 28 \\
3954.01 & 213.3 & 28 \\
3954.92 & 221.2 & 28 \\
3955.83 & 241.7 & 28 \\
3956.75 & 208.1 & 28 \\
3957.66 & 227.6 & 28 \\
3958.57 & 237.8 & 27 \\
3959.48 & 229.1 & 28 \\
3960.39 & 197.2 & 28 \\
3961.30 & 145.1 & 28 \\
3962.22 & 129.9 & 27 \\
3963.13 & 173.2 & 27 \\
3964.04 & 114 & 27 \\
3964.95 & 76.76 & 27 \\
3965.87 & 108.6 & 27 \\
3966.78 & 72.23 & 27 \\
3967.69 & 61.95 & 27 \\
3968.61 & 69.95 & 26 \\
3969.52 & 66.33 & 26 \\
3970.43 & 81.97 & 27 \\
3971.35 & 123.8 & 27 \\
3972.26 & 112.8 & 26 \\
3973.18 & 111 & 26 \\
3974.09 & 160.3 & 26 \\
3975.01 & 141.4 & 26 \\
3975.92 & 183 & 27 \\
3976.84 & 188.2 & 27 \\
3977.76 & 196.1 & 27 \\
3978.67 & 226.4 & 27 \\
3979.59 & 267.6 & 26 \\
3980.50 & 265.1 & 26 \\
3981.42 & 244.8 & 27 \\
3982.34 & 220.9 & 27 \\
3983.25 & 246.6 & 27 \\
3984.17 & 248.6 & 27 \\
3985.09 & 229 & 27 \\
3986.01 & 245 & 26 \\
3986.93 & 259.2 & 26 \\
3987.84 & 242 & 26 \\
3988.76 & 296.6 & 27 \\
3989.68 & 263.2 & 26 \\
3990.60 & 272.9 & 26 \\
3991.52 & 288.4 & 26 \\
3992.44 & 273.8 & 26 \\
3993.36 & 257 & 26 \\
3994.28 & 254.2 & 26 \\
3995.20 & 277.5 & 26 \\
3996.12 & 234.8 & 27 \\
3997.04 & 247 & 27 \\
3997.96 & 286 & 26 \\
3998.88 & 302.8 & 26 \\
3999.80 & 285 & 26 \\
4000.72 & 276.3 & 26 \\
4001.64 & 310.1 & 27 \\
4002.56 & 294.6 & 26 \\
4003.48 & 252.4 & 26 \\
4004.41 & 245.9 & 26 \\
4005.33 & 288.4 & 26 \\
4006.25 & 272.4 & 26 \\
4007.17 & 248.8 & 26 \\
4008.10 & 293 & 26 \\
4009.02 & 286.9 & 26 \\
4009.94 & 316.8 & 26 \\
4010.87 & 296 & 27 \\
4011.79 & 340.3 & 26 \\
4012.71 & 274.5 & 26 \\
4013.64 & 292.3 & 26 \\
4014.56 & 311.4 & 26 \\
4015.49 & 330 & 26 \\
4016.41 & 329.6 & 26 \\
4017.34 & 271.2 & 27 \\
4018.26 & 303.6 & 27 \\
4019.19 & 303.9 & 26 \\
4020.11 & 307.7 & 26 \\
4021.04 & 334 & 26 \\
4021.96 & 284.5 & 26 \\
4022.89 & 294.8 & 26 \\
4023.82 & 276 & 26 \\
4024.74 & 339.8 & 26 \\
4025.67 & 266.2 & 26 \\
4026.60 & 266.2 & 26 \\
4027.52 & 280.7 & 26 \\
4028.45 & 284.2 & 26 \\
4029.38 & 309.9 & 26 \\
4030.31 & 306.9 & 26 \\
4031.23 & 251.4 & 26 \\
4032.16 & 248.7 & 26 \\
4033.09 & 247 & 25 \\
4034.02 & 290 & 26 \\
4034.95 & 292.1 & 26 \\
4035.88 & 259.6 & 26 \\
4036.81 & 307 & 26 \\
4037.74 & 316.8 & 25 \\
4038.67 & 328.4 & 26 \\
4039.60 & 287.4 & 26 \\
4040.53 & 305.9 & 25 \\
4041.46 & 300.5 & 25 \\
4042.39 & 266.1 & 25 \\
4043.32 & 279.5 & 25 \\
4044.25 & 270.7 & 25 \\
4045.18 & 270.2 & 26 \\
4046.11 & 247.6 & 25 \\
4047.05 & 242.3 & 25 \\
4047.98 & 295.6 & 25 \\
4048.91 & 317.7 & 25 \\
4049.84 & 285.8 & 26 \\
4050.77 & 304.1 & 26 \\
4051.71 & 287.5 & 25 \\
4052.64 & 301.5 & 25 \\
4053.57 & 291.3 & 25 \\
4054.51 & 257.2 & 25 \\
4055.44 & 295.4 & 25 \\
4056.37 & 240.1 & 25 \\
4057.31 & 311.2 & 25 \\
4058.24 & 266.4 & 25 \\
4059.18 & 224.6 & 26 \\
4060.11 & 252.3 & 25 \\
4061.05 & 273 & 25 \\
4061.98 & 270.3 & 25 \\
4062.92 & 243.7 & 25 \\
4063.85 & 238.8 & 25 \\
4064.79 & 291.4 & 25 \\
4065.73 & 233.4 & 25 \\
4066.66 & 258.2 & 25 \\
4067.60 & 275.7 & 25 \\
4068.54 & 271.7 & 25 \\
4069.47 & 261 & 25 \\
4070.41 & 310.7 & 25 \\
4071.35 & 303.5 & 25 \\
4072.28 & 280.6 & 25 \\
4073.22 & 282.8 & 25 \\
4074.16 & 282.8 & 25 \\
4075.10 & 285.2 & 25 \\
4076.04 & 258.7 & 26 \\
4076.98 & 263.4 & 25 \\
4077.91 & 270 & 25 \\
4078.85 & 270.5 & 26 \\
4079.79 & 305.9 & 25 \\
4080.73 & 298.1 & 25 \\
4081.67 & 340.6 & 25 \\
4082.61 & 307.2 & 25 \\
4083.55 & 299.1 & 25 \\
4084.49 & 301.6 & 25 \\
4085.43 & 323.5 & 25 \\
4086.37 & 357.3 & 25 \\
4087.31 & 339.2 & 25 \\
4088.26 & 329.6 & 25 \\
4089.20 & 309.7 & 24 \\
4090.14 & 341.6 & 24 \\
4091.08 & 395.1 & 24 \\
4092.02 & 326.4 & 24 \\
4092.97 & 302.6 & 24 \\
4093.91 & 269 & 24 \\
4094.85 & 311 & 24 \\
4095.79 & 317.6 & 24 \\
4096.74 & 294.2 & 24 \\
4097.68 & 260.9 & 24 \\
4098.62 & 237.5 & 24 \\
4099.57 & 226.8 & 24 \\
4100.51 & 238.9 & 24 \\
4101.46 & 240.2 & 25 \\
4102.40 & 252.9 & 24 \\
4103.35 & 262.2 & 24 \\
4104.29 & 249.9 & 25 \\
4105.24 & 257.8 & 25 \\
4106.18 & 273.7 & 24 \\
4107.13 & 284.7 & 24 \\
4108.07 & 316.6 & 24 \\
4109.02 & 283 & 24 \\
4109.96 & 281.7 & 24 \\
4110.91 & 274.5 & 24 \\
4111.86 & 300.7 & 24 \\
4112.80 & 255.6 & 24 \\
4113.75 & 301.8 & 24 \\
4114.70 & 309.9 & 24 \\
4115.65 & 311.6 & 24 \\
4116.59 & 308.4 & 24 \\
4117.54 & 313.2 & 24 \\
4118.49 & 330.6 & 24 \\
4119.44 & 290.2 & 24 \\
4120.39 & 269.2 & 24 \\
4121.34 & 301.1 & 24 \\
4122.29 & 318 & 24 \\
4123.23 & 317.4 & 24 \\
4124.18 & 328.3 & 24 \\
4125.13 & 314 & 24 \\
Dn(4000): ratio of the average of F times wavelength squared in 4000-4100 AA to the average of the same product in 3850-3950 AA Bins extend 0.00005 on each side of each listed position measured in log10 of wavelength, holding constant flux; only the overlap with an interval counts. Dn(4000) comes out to 1.9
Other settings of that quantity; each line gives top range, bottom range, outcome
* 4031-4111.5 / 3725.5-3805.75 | 2.01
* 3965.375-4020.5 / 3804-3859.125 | 1.79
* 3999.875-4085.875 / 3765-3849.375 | 2.01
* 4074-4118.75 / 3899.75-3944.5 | 1.95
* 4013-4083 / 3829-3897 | 2.05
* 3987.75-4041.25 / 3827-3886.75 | 2.12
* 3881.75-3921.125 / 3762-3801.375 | 1.17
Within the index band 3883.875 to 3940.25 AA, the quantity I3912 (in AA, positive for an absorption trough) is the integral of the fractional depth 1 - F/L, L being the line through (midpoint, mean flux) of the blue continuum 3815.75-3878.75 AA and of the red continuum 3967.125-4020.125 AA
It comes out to 5.5 AA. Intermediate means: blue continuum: 144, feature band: 168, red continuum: 244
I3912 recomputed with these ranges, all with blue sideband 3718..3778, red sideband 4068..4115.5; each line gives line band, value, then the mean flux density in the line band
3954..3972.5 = 7.14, 147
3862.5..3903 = 7.66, 169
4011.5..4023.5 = -2.01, 305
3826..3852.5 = 8.04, 134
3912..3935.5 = 7.05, 157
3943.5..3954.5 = 1.22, 209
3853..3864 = 2.77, 149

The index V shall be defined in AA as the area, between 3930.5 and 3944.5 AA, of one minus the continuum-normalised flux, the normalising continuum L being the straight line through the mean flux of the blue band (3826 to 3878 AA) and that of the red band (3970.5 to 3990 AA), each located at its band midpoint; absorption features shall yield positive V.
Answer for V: 6.2 AA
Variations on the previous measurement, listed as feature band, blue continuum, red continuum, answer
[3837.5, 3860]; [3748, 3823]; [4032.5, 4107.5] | 6.1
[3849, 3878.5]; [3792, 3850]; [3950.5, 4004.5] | 2.1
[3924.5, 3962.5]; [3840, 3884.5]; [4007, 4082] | 9.9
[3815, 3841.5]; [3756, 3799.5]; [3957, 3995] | 7.2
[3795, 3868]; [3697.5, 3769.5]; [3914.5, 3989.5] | 7.8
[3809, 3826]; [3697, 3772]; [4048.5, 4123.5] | 3.7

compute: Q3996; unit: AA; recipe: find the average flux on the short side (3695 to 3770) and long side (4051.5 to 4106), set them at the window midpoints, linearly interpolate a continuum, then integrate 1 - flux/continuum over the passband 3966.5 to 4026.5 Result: 1.9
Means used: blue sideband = 162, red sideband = 284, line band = 248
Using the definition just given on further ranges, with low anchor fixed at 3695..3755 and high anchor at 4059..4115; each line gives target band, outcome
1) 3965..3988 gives 7.0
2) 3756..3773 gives 1.4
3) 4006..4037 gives -3.4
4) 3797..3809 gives 1.1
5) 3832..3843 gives 4.6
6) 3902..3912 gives 0.7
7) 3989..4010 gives -1.6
